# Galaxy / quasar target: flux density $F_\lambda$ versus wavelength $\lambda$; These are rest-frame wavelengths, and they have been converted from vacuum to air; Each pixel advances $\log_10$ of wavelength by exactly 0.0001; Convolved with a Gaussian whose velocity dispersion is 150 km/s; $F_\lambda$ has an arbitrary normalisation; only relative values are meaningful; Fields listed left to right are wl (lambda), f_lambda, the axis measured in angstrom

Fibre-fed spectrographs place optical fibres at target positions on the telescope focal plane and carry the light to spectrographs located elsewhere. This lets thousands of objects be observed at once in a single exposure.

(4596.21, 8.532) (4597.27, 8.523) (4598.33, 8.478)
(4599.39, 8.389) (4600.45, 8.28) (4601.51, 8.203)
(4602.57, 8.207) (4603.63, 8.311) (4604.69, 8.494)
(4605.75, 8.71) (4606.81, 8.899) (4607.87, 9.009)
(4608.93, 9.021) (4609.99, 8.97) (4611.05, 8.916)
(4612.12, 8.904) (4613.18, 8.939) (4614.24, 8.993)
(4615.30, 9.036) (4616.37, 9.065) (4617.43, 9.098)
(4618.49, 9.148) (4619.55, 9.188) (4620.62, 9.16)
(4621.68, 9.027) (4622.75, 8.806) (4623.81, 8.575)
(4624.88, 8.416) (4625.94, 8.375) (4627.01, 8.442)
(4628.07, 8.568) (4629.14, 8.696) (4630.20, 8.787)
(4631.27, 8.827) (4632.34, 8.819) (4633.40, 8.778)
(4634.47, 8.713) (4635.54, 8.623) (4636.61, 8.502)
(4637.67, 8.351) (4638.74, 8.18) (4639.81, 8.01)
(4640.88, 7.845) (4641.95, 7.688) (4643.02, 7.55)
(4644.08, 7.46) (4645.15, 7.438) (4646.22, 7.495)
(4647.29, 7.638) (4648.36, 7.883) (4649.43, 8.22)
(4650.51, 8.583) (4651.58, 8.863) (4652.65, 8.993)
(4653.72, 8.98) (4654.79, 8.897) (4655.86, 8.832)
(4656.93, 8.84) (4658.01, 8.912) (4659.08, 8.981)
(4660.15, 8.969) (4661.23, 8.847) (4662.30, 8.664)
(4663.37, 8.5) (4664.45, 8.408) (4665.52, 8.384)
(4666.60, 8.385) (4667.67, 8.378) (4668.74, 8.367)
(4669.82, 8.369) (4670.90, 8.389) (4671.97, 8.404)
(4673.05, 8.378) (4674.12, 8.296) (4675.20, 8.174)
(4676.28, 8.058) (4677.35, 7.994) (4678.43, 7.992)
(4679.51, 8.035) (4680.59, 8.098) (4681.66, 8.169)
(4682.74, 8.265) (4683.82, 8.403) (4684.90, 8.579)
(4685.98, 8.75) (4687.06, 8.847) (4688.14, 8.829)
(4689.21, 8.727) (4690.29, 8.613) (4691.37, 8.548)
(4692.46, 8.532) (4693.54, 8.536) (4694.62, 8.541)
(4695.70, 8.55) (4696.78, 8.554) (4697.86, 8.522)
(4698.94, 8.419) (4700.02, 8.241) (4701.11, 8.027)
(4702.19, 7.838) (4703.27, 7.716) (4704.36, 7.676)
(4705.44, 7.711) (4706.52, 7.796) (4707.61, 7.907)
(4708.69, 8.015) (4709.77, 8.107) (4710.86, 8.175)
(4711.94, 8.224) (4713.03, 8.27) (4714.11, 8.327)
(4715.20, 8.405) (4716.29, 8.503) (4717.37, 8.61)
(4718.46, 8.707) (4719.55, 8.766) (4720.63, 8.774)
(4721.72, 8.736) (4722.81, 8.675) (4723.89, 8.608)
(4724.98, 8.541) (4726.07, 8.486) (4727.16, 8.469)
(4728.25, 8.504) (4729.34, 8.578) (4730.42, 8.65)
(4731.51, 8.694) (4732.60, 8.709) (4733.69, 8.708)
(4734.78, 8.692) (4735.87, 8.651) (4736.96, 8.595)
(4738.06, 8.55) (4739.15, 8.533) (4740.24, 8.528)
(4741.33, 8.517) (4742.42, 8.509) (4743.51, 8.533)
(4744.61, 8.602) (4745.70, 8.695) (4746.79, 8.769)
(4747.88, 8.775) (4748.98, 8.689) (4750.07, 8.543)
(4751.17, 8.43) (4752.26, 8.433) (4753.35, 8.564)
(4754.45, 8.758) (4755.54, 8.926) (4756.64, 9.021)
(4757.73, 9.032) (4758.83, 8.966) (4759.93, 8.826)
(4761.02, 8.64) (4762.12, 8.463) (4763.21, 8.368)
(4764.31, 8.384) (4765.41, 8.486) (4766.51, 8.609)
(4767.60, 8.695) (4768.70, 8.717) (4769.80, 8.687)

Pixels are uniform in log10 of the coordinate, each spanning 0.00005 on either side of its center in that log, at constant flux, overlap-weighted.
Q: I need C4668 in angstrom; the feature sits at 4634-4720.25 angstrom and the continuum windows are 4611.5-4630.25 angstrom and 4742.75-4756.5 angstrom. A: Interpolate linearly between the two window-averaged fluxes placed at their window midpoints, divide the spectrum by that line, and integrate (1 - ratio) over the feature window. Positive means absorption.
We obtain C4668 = 4.17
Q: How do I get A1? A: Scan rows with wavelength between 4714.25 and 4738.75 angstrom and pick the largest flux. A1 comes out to 8.774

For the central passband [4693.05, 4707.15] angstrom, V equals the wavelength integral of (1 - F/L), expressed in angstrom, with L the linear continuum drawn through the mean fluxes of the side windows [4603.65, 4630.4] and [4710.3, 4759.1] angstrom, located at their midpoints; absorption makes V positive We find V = 0.8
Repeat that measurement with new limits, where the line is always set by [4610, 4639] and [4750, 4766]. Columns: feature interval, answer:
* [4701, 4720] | 1.2 angstrom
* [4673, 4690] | 0.7 angstrom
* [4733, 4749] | 0.1 angstrom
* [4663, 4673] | 0.4 angstrom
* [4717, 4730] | 0.1 angstrom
